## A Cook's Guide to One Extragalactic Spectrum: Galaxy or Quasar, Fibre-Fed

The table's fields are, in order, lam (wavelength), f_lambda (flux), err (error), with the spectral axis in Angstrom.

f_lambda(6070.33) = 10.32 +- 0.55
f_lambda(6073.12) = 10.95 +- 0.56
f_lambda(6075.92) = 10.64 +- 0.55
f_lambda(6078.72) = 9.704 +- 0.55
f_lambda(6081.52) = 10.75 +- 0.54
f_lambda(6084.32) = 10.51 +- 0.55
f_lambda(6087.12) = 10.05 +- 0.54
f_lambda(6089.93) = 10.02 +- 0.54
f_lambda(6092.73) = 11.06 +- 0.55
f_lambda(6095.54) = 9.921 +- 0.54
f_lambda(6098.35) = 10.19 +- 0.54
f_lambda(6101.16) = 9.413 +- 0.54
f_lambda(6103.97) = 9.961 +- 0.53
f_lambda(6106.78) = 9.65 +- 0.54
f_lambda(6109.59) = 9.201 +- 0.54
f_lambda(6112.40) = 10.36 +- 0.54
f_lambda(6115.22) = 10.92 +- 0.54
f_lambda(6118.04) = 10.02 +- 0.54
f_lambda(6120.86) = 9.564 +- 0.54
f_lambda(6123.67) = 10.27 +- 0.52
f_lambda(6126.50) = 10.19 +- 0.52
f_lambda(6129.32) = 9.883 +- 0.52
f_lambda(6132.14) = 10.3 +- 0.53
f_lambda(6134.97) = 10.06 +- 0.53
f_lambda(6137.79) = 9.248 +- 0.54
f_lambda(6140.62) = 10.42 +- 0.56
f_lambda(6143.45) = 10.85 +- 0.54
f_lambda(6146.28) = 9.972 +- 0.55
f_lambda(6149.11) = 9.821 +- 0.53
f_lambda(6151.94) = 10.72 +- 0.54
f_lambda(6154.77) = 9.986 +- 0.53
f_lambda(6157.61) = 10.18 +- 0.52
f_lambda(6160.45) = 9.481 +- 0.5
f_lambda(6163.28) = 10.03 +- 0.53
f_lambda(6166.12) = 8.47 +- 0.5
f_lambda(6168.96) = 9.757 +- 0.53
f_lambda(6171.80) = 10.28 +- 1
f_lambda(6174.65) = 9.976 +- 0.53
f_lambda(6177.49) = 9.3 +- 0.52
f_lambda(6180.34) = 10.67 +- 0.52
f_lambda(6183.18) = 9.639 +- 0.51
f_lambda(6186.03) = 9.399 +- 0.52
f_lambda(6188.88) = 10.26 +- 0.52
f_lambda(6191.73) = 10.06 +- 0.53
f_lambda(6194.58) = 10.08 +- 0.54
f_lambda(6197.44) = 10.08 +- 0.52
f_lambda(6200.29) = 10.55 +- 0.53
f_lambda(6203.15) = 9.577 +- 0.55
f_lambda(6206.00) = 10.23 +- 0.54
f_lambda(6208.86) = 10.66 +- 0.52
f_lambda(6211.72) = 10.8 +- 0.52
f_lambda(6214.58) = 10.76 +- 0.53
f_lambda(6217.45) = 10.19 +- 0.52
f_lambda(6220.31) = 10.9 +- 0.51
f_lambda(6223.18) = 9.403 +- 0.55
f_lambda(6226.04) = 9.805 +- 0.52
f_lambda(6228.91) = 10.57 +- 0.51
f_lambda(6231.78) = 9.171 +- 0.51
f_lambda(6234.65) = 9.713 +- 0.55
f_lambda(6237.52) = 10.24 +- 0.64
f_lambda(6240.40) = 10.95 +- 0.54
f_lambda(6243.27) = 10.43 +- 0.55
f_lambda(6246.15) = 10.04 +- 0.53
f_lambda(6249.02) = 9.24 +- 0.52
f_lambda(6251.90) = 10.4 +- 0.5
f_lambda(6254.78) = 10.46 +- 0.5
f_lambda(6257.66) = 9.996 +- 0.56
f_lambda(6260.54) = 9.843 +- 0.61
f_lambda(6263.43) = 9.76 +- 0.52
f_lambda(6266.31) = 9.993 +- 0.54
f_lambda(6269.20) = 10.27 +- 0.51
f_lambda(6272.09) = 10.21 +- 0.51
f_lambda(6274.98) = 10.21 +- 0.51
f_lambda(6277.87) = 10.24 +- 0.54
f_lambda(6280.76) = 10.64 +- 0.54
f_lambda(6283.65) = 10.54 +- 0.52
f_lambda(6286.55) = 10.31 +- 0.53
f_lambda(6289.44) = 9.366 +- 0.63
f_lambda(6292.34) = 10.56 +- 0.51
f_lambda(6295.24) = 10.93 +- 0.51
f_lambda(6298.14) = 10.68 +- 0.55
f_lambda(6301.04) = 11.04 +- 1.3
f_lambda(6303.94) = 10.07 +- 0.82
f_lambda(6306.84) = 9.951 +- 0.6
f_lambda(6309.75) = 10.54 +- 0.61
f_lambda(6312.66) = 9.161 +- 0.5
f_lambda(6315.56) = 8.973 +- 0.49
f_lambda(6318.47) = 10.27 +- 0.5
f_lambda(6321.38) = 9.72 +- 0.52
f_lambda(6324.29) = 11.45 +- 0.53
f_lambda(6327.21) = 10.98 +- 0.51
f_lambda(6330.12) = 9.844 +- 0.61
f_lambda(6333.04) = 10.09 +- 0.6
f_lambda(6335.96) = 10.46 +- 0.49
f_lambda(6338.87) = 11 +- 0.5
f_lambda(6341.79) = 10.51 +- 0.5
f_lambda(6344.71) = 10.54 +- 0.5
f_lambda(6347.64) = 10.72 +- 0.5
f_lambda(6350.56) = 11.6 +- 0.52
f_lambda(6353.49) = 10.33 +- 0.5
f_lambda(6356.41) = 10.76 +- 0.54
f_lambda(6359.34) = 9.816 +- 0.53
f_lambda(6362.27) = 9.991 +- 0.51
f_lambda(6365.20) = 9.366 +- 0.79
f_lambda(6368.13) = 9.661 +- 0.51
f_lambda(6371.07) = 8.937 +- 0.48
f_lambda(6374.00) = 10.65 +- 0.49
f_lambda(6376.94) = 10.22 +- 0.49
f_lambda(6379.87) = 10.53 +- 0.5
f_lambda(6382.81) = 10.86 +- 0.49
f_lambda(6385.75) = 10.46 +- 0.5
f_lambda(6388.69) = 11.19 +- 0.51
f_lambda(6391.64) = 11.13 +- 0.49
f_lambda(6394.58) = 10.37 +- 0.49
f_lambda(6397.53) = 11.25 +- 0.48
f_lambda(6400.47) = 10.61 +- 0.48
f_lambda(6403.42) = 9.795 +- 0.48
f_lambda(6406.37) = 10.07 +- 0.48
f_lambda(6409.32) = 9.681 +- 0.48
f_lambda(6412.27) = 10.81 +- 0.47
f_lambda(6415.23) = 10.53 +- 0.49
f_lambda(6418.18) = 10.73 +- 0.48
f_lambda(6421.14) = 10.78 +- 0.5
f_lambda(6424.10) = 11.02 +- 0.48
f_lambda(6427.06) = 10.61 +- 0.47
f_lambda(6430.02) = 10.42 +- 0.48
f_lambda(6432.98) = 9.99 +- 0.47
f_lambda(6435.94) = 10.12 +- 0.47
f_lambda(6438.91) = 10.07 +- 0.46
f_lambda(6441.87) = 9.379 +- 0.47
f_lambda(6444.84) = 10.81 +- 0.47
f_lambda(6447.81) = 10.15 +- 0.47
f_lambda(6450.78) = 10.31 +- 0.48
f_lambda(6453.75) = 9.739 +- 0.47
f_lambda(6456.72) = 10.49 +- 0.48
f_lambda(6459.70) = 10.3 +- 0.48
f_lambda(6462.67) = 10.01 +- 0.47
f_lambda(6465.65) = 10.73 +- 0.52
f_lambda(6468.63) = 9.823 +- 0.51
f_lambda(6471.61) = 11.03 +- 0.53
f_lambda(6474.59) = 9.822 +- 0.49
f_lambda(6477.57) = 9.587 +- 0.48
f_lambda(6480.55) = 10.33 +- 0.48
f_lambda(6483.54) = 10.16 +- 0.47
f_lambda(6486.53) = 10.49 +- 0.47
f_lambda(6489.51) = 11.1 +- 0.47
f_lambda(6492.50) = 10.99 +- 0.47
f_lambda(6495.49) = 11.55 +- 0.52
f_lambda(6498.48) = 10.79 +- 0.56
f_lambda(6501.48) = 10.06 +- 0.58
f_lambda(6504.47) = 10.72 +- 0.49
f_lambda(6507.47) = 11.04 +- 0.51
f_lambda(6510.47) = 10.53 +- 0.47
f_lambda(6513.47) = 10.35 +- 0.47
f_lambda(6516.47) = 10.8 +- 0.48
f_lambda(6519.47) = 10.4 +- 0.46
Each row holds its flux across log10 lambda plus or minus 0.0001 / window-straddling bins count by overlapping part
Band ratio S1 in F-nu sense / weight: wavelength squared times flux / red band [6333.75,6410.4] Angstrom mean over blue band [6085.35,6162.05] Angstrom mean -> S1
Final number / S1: 1.12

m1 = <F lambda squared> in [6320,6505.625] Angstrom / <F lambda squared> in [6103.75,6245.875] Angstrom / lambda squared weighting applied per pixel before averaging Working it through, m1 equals 1.12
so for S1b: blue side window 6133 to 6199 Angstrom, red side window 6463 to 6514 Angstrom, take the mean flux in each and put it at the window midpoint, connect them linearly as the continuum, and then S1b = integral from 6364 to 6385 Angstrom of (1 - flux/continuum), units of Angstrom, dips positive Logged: 0.5 Angstrom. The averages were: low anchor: 9.95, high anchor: 10.5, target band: 10.1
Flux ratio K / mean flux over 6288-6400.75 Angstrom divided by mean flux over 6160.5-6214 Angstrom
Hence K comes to 1.0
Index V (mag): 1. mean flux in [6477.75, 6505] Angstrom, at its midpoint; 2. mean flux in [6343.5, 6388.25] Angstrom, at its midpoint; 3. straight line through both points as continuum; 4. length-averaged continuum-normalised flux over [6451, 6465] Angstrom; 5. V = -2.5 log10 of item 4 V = 0.038 mag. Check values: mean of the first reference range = 10.3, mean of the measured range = 10.2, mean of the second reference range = 10.6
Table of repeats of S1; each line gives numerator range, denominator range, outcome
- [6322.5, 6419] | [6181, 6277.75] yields 1.08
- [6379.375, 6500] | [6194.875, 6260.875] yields 1.10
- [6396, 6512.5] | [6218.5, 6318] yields 1.09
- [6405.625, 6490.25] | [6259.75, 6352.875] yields 1.04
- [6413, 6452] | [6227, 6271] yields 1.09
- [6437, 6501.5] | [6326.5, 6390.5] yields 1.03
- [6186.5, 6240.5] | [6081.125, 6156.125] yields 1.04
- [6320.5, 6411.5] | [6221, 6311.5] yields 1.06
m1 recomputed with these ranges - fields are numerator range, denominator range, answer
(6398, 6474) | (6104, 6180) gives 1.14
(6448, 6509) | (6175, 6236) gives 1.13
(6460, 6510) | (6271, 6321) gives 1.09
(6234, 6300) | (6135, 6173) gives 1.07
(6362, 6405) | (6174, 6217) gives 1.08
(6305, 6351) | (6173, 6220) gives 1.06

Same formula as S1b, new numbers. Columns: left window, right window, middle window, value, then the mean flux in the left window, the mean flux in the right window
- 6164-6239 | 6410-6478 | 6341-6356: -0.8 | 10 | 10.3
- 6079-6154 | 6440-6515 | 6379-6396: -0.7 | 10.1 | 10.4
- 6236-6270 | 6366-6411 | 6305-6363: -0.4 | 10.1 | 10.3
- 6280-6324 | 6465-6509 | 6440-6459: 0.6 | 10.2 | 10.5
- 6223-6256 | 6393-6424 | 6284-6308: -0.4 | 10.1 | 10.5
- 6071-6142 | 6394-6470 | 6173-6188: 0.5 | 10.1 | 10.3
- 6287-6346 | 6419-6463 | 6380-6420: -1.1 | 10.3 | 10.3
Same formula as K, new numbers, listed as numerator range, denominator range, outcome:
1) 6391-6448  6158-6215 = 1.04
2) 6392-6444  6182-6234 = 1.03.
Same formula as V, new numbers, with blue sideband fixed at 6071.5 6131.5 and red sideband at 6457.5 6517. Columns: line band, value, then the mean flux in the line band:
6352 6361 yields 0.01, 10.3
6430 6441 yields 0.04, 10.1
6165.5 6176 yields 0.06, 9.7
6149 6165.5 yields 0.02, 9.98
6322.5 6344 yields -0.02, 10.6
